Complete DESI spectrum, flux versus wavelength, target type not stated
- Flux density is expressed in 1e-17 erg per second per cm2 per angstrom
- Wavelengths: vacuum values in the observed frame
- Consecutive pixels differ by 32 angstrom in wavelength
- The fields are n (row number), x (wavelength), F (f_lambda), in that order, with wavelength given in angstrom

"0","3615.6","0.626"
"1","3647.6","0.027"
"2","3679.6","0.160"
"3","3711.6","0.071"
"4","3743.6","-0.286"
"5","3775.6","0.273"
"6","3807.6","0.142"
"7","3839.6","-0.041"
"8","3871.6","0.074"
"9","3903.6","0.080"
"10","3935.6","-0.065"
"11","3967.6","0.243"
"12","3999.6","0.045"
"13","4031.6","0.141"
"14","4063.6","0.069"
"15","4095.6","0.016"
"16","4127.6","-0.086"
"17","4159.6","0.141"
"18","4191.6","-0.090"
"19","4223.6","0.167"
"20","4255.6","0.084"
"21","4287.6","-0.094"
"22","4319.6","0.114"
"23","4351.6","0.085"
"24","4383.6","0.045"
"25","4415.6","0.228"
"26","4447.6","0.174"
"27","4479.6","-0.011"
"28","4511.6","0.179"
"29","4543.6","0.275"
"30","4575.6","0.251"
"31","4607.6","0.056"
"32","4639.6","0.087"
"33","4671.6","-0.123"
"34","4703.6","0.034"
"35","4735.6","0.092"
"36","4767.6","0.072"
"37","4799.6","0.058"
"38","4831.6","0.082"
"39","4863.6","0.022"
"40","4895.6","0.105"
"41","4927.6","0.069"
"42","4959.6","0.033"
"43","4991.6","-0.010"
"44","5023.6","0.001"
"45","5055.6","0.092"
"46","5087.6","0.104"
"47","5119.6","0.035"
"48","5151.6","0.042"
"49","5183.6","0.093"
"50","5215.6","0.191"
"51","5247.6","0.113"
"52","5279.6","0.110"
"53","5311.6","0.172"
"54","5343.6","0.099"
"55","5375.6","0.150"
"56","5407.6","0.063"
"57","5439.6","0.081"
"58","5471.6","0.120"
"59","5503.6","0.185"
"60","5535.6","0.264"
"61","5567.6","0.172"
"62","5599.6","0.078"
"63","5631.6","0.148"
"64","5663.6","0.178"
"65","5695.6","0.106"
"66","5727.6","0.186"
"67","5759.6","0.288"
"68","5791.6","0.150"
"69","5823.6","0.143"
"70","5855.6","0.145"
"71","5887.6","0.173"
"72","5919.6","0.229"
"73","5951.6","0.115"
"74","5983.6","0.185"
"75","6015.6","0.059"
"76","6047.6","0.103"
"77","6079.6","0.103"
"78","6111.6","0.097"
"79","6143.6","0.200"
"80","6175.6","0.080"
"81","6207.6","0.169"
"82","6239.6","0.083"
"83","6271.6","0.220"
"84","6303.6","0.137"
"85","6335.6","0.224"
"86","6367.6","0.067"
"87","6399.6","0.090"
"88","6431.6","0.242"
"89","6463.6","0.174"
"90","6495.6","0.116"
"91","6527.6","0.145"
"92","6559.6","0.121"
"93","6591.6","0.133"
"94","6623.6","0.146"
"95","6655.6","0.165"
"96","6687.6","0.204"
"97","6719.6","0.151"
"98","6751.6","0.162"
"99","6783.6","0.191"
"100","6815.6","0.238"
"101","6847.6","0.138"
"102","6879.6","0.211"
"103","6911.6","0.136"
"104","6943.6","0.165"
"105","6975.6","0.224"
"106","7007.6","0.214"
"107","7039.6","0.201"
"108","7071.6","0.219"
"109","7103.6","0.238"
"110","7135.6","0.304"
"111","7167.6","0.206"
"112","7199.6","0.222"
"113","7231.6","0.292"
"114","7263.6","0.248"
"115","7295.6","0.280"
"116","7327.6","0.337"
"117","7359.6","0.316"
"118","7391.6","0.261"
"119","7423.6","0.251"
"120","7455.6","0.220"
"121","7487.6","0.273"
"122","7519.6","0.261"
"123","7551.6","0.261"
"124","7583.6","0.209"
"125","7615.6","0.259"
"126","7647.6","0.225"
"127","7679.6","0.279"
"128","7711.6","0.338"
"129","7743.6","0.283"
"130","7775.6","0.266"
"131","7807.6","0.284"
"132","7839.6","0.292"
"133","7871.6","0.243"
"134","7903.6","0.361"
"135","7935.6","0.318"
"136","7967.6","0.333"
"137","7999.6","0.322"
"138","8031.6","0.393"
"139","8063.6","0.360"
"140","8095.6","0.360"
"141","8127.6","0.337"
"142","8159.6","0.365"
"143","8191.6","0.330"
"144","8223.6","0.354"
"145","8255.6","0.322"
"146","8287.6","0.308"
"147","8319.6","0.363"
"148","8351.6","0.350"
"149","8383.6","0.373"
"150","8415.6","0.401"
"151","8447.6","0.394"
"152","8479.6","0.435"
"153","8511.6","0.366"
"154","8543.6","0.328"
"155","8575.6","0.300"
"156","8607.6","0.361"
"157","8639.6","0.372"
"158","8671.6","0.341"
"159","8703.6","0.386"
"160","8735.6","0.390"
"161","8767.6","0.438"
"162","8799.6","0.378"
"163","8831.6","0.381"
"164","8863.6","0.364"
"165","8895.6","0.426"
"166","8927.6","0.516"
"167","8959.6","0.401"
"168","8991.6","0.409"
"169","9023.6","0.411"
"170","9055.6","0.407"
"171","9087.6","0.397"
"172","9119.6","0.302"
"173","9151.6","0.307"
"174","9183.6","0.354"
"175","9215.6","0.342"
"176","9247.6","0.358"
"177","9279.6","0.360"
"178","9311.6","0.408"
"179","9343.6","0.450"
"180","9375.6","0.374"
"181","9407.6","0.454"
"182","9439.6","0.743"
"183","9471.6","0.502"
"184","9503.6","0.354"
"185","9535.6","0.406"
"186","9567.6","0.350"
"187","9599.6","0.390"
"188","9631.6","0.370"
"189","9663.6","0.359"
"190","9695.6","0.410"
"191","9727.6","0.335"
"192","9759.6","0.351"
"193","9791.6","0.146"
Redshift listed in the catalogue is 0.762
